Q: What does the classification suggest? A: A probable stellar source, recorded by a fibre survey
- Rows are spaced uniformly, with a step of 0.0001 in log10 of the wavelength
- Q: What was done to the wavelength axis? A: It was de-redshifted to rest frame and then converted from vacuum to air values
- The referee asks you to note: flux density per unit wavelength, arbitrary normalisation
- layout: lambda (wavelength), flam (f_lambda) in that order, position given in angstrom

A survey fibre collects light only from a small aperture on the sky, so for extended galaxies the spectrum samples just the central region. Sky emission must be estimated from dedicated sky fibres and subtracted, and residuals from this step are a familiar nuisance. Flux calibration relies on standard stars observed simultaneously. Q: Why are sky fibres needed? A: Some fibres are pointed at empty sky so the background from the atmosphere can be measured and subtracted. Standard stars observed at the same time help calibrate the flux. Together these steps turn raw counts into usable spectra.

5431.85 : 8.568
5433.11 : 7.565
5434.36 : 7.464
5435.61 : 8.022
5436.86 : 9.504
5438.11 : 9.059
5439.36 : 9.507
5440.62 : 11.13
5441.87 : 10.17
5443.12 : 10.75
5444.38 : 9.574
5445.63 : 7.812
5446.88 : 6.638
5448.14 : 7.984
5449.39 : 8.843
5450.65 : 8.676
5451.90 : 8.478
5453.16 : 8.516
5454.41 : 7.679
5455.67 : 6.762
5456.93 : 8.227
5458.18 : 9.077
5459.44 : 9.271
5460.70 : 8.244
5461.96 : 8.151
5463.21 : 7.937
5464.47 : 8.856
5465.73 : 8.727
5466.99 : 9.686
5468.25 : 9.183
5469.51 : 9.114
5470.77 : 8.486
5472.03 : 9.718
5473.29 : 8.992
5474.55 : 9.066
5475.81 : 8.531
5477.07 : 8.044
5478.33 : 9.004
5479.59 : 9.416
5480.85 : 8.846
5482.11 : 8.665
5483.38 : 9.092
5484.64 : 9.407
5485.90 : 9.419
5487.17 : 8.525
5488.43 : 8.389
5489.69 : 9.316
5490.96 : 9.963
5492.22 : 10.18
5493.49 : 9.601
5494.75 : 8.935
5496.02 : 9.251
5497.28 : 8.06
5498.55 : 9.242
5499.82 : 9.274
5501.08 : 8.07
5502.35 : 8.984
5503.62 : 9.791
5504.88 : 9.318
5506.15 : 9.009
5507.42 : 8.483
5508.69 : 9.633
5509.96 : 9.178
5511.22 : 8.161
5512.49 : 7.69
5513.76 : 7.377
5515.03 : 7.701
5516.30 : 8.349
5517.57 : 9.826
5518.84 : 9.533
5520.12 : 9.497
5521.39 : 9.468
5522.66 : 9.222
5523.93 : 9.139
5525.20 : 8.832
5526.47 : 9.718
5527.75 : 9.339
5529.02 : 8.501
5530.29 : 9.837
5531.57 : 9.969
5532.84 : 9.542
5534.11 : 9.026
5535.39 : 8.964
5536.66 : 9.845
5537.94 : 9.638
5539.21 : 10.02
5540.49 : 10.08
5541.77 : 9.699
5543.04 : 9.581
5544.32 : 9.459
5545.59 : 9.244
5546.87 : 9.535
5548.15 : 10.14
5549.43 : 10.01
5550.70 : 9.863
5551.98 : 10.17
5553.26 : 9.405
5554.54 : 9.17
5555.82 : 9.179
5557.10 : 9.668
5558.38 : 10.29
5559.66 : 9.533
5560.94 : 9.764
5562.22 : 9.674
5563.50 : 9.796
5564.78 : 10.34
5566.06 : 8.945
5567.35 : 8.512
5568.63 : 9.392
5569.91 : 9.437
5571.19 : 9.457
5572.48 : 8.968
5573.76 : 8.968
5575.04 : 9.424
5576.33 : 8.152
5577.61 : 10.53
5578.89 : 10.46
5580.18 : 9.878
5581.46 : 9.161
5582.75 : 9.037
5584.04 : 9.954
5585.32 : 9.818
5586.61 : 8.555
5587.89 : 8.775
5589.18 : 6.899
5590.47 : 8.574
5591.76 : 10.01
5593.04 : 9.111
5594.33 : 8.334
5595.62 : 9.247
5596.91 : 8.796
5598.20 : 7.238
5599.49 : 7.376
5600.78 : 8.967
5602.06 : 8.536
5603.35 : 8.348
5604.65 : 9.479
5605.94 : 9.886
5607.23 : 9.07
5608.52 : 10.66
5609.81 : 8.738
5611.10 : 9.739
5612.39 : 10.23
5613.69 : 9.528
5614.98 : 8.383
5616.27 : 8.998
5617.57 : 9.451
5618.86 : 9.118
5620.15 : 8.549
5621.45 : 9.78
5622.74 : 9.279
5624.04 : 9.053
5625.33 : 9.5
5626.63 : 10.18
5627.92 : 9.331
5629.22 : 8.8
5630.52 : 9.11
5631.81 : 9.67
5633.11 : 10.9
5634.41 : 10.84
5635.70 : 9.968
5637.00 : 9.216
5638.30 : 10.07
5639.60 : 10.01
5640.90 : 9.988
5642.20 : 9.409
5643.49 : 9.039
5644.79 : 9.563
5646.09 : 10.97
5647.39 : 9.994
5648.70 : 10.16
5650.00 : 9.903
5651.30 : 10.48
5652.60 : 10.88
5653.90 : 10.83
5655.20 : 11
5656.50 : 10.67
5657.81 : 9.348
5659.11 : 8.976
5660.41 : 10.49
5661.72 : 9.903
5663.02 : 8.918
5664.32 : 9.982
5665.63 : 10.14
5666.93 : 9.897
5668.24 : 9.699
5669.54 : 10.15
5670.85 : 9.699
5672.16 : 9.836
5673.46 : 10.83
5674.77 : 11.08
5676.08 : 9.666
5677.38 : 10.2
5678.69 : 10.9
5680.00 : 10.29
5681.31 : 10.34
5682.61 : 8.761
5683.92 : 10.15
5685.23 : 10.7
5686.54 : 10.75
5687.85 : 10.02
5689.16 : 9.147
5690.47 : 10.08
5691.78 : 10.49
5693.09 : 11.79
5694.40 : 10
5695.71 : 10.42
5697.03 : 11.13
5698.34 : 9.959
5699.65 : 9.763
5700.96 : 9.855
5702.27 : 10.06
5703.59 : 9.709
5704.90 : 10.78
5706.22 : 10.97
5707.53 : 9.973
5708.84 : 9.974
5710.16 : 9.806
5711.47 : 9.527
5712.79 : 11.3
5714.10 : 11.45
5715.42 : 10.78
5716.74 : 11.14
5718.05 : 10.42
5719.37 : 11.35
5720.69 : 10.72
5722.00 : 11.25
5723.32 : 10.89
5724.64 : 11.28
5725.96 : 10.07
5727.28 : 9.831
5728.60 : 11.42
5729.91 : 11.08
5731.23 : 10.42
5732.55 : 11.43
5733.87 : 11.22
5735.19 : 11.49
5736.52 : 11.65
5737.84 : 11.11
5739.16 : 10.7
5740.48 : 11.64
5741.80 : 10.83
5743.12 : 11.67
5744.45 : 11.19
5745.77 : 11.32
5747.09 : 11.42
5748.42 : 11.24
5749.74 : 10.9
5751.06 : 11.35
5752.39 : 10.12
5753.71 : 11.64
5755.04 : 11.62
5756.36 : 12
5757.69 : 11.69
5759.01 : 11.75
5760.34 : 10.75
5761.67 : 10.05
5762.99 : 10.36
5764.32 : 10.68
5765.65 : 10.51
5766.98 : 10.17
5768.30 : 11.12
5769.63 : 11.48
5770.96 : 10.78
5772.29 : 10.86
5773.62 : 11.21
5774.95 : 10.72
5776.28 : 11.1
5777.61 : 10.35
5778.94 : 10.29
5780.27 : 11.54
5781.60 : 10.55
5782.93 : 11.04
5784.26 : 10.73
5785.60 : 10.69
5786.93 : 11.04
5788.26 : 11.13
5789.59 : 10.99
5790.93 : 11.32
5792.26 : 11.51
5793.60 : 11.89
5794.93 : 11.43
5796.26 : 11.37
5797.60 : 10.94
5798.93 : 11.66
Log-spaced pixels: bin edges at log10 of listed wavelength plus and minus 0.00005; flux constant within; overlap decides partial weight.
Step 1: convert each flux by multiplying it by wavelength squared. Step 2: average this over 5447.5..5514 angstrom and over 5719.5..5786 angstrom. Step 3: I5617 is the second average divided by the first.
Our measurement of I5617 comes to 1.38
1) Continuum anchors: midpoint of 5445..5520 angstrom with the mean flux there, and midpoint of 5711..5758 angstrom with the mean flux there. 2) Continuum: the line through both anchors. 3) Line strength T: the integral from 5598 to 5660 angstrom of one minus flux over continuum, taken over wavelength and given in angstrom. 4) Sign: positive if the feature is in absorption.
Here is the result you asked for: 3.2 angstrom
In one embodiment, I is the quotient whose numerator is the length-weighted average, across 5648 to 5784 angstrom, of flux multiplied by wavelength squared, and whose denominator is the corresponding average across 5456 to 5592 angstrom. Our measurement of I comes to 1.2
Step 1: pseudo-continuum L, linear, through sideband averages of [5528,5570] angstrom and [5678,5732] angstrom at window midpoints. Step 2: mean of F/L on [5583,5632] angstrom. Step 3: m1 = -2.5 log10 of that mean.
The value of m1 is 0.10 mag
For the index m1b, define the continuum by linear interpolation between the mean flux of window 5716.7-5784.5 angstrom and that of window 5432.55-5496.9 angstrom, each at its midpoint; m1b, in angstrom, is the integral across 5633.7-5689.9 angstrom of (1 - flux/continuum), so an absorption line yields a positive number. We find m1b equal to 1.5 angstrom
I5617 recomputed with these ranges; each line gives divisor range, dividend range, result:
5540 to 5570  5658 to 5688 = 1.09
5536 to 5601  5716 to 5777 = 1.26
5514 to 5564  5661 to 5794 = 1.21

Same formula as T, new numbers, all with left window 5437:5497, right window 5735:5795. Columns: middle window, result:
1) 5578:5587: 0.1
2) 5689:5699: 0.1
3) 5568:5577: 0.5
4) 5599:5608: 0.9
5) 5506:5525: 0.9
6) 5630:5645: 0.5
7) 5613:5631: 1.5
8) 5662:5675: 0.5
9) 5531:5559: -0.5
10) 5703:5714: 0.4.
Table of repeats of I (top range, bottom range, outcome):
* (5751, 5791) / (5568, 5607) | 1.29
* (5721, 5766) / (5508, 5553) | 1.28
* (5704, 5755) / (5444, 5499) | 1.37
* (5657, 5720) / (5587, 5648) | 1.13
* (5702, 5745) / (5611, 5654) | 1.15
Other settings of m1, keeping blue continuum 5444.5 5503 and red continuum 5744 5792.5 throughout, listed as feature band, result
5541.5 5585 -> -0.014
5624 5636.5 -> 0.020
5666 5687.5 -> 0.013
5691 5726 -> -0.001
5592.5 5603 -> 0.151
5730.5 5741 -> -0.044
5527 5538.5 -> -0.023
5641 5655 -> -0.007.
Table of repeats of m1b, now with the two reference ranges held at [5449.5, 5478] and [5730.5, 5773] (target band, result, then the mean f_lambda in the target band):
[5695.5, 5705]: 0.4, 10.2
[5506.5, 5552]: -0.4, 9.27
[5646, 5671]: 0.5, 10.1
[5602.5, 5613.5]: 0.4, 9.49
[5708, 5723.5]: 0.1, 10.7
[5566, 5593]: 1.2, 9.19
